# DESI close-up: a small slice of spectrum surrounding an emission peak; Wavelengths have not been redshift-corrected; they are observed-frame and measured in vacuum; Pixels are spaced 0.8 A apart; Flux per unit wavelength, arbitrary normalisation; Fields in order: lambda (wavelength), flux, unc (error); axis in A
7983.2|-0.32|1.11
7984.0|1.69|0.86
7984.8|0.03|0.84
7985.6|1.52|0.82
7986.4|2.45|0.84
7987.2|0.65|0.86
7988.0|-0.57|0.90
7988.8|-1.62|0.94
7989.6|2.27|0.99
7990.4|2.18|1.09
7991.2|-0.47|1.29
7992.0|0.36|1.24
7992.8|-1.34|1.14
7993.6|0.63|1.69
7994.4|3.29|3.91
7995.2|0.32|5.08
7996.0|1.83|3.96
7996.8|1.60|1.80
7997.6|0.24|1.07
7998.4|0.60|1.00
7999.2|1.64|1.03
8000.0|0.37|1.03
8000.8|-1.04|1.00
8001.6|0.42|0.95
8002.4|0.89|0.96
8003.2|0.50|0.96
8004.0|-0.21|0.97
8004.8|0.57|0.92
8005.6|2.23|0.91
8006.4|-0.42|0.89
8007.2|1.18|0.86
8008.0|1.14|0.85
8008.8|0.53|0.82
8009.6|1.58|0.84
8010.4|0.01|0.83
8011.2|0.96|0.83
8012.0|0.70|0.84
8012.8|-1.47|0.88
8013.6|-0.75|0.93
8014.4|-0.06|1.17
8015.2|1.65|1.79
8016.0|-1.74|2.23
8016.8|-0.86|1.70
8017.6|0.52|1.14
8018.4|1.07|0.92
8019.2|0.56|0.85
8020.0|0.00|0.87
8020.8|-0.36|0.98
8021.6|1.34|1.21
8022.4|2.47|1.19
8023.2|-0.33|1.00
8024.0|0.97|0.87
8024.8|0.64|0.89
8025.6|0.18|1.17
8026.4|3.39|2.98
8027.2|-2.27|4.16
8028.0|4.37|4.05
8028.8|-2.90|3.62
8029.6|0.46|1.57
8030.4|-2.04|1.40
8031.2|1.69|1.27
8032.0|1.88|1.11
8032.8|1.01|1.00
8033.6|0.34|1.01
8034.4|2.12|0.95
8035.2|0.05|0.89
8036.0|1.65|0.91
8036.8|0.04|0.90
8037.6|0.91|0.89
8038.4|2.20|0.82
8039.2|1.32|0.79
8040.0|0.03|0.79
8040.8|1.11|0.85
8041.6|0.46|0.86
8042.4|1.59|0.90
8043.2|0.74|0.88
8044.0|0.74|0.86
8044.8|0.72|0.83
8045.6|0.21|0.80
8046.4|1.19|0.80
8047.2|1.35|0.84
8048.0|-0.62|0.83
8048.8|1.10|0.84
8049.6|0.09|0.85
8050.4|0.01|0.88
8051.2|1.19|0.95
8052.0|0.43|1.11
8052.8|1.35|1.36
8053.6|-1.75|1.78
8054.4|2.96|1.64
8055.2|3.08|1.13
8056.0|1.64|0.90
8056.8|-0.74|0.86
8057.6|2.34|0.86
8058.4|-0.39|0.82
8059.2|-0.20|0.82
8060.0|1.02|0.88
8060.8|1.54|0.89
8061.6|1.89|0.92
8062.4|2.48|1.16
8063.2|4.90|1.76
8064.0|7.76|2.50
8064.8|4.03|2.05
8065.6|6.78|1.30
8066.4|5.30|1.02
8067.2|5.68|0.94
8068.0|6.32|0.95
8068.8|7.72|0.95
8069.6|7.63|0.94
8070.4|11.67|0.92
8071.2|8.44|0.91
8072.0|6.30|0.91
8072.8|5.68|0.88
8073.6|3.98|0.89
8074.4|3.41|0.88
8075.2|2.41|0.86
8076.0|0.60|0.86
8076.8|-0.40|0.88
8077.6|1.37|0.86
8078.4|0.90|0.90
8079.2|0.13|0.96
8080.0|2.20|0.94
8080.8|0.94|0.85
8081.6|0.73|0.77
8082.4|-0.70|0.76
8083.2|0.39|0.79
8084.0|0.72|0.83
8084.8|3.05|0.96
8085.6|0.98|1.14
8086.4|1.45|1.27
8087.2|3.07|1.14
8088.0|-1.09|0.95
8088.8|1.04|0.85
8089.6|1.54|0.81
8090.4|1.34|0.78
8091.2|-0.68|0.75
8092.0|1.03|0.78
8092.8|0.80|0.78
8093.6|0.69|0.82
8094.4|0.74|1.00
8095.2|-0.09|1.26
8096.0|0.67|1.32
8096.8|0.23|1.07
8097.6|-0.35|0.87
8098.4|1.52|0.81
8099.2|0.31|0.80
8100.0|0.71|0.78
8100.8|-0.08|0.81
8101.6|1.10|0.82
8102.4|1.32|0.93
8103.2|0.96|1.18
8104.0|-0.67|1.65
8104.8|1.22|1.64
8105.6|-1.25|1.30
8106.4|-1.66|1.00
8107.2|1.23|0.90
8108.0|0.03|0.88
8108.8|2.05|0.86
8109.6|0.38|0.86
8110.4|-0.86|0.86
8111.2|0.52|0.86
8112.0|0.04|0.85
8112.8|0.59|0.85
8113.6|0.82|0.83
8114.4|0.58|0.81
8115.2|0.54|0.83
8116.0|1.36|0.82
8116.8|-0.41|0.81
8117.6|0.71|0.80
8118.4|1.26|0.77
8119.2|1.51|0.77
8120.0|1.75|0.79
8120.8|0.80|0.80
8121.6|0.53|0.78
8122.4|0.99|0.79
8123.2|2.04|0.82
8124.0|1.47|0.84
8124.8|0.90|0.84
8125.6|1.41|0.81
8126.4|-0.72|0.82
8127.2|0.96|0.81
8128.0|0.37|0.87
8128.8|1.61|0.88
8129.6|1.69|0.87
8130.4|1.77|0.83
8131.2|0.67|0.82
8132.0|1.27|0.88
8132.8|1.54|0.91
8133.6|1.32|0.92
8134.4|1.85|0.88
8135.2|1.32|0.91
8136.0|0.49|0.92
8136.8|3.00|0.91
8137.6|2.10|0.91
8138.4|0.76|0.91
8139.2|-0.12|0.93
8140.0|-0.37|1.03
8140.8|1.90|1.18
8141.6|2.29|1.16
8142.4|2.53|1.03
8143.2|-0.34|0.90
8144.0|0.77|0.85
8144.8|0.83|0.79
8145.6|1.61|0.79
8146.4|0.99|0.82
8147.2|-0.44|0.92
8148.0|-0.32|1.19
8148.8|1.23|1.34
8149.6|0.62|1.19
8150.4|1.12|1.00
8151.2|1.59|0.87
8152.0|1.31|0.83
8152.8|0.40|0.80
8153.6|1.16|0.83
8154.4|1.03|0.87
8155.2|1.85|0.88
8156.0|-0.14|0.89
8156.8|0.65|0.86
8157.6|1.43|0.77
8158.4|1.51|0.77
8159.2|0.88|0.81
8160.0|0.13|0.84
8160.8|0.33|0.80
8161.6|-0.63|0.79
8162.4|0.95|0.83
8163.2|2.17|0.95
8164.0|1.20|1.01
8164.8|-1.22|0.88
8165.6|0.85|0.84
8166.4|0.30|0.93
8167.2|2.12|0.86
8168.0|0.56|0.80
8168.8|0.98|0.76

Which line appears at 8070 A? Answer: [O II] 3727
